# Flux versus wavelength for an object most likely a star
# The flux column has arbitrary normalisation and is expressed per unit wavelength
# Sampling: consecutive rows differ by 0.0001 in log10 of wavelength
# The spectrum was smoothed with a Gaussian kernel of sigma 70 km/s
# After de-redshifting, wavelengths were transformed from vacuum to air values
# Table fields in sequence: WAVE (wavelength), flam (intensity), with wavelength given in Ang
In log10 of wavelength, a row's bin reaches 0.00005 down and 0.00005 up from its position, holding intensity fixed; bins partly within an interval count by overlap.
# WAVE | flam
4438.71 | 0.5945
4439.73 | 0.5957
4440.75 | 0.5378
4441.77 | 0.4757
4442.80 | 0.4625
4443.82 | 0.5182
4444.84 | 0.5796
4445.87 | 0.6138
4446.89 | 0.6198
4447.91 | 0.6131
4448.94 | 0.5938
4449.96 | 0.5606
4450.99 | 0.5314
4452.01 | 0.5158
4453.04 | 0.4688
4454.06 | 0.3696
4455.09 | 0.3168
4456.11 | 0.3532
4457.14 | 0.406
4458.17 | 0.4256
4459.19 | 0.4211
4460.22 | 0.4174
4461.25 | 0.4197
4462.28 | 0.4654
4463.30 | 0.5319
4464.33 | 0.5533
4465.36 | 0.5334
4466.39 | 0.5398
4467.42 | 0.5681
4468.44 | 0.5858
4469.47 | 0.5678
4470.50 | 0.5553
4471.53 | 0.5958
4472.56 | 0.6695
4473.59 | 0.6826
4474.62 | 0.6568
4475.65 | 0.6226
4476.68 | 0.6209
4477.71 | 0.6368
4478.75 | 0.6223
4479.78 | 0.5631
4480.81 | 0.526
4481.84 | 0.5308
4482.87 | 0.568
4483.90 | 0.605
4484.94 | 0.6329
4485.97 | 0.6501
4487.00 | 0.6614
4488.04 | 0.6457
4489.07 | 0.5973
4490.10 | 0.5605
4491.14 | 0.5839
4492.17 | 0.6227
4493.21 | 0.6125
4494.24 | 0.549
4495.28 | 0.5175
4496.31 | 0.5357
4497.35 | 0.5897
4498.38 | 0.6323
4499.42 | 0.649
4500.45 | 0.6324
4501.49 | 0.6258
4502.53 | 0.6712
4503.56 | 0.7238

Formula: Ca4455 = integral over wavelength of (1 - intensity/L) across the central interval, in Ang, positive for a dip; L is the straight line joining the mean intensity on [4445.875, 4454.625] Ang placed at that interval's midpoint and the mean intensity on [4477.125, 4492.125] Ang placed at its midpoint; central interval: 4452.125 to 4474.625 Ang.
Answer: 2.5 Ang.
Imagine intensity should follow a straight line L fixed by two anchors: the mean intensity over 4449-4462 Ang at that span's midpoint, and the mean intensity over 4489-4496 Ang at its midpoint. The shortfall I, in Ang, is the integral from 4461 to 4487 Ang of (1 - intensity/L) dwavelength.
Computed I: -3.88 Ang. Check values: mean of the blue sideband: 0.44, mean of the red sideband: 0.575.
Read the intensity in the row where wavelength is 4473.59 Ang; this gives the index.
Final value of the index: 0.6826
